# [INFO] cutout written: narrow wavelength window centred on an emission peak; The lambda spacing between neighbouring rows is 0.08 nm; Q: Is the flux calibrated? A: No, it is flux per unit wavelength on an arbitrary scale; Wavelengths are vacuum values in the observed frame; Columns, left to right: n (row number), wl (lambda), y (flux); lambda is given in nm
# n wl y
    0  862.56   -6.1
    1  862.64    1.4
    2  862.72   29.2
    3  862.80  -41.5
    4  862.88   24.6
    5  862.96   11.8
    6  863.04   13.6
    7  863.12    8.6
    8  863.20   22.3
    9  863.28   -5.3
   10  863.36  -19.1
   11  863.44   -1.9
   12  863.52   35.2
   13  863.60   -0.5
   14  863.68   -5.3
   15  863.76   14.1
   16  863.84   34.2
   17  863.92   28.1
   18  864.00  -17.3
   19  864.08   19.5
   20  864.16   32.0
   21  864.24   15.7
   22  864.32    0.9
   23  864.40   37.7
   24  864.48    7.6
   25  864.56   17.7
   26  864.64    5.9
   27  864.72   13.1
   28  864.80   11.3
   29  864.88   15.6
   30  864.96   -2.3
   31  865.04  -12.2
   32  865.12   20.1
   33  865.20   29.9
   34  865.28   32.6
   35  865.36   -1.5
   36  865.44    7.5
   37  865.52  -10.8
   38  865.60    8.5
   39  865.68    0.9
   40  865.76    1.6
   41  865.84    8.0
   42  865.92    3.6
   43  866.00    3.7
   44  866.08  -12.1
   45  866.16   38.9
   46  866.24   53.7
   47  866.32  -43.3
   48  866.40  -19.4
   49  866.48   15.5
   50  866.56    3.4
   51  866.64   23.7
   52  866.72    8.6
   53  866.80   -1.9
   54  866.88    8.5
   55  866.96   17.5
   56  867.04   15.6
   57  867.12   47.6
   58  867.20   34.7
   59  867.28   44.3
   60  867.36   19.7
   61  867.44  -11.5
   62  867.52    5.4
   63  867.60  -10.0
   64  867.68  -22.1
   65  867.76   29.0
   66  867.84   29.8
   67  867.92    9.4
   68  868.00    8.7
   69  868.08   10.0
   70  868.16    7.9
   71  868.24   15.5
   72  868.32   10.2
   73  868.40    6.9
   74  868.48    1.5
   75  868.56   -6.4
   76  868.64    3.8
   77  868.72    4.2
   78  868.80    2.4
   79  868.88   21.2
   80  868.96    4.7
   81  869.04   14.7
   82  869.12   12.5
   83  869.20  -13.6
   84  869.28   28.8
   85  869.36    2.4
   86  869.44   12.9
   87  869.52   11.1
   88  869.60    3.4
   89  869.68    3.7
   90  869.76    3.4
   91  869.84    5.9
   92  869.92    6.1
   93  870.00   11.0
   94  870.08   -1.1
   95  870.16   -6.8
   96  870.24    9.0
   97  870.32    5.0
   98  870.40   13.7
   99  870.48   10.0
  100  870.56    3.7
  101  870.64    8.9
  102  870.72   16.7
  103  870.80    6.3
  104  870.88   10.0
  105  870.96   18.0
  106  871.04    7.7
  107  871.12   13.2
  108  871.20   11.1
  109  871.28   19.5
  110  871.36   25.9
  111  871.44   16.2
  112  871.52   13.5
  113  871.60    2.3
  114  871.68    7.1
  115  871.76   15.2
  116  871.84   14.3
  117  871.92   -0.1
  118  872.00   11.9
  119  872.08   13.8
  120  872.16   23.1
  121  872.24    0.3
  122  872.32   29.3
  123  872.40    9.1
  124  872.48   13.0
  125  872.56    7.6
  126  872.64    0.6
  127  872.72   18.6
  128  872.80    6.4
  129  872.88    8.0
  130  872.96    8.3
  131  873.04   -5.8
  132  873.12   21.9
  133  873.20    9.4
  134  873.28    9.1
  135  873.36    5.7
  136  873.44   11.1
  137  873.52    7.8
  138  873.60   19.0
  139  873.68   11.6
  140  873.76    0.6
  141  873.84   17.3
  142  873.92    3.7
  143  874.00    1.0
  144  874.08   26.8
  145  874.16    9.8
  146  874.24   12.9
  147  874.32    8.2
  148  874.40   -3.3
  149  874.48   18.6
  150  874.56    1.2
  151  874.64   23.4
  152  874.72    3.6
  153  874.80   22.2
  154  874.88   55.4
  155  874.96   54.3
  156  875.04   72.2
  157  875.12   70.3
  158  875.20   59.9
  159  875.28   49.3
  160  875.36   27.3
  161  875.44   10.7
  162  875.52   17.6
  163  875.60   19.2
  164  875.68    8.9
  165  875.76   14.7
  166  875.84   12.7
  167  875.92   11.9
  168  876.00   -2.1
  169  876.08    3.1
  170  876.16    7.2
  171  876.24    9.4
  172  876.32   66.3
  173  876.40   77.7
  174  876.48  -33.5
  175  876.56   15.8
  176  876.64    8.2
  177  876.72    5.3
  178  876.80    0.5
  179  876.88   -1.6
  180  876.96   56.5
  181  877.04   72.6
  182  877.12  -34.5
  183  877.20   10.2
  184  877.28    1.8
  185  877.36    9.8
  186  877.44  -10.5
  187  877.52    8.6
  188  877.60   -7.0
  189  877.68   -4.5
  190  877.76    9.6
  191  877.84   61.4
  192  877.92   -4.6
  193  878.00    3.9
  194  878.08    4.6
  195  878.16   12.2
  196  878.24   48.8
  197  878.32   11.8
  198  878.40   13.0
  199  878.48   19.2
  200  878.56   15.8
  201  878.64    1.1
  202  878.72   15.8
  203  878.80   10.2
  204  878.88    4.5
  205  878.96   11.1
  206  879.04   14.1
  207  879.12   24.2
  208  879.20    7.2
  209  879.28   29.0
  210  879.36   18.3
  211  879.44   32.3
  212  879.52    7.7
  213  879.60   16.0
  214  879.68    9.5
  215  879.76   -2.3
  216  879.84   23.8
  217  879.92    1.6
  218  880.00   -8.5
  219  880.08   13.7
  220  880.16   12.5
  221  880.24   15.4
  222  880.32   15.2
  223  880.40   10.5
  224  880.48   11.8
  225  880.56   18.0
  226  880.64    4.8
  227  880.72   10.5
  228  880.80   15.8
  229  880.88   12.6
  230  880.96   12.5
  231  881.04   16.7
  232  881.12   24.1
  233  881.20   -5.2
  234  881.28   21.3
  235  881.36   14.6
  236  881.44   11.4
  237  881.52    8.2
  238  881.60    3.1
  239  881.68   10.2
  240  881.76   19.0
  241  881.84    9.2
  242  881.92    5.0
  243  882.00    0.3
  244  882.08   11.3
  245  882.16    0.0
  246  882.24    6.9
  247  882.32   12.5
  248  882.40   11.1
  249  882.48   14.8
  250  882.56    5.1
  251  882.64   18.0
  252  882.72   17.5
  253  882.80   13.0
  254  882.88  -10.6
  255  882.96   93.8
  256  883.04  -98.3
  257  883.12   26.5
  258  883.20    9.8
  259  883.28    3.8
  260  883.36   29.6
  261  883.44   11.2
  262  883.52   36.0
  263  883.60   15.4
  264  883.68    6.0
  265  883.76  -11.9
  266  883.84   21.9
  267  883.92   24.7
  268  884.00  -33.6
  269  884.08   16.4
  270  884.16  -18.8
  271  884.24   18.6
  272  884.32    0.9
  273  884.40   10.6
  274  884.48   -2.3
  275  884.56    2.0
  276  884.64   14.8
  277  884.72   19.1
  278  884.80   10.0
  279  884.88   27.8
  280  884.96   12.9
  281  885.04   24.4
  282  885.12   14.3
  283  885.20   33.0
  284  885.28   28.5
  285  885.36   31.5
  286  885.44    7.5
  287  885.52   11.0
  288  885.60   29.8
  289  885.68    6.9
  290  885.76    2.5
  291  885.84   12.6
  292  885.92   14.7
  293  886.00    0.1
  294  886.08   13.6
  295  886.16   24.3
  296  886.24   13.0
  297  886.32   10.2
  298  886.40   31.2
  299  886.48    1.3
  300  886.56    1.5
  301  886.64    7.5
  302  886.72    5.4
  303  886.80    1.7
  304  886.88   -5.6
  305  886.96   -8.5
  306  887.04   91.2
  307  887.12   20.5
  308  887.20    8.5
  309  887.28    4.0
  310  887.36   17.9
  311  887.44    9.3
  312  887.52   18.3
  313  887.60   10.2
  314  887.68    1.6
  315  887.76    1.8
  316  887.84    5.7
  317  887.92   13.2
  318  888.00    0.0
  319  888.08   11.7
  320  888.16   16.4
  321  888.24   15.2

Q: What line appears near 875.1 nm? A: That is H-beta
